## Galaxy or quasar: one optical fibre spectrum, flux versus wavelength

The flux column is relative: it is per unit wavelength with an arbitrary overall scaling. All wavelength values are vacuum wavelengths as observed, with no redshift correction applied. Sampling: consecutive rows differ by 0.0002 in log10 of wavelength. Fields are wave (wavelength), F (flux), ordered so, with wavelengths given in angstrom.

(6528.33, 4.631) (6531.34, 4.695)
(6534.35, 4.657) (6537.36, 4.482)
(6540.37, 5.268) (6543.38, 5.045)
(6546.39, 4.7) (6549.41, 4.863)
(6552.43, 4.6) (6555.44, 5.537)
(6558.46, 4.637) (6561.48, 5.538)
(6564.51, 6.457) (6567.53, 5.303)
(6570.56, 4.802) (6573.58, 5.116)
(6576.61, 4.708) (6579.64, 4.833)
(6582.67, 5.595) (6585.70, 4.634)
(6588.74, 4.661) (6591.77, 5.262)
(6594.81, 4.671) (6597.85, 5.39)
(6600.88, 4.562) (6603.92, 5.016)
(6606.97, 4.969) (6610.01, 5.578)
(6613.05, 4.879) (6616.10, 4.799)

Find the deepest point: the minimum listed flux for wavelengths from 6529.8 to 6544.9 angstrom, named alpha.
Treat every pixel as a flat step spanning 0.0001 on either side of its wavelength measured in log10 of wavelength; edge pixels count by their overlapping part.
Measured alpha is 4.482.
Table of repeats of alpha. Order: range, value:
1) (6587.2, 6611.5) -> 4.562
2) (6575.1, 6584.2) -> 4.708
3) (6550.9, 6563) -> 4.6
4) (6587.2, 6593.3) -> 4.661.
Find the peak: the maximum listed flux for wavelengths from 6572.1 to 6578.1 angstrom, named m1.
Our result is 5.116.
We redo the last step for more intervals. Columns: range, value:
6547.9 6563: 5.538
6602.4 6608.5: 5.016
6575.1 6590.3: 5.595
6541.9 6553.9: 5.045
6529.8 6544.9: 5.268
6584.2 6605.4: 5.39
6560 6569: 6.457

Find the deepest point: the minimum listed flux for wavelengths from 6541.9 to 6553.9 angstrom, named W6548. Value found 4.6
